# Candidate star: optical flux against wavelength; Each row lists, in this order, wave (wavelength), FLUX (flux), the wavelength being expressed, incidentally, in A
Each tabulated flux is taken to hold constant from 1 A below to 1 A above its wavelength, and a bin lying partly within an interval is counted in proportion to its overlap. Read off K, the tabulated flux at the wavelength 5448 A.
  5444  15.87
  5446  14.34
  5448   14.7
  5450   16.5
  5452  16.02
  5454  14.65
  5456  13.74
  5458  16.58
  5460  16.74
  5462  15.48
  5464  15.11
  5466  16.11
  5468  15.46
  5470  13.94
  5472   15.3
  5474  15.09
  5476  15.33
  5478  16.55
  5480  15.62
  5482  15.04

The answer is 14.7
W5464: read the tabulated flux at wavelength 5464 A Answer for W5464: 15.11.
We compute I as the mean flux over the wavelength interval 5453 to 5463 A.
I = 15.4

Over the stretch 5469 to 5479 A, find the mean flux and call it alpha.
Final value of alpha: 15.2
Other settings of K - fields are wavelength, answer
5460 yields 16.74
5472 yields 15.3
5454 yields 14.65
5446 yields 14.34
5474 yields 15.09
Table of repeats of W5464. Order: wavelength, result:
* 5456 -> 13.74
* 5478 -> 16.55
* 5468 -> 15.46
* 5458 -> 16.58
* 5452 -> 16.02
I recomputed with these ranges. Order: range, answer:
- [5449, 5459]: 15.5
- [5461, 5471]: 15.2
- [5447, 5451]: 15.6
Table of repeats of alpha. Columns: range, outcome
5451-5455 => 15.3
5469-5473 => 14.6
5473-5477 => 15.2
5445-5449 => 14.5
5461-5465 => 15.3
